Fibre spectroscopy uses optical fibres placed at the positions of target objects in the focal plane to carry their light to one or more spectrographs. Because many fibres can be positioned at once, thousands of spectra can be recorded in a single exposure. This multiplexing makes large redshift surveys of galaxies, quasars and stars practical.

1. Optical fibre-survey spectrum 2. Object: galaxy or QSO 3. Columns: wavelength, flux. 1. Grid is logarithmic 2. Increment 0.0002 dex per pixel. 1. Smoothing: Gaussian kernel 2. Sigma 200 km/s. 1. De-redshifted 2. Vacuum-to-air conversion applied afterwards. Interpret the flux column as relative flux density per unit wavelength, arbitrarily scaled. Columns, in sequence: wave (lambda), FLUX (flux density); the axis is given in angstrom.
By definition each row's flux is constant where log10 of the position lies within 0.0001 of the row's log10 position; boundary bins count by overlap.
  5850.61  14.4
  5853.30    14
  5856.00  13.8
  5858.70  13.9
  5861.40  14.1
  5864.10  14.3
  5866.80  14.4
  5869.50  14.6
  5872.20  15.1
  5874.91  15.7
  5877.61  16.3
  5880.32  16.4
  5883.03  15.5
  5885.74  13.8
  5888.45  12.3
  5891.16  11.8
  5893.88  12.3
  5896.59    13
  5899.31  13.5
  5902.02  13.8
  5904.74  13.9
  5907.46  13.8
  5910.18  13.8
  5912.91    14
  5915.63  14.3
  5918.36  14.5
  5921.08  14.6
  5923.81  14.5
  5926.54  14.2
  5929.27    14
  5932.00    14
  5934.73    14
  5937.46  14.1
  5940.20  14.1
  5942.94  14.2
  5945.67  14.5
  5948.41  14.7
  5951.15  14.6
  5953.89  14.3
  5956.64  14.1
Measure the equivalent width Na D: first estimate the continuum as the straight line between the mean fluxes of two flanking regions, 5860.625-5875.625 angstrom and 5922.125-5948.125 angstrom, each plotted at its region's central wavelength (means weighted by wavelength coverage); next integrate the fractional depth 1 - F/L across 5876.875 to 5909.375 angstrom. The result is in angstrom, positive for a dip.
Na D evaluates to 1.5 angstrom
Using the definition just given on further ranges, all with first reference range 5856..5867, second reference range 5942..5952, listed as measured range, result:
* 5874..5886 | -1.3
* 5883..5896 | 1.2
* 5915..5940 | 0.3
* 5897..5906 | 0.4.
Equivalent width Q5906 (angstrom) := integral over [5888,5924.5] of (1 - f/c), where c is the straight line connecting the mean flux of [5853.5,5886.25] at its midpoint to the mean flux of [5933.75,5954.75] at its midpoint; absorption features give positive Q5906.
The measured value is 2.4 angstrom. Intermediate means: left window 14.8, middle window 13.6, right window 14.3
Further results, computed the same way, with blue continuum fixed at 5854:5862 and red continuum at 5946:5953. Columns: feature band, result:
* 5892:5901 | 0.8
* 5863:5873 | -0.4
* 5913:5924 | 0.0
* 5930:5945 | 0.4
